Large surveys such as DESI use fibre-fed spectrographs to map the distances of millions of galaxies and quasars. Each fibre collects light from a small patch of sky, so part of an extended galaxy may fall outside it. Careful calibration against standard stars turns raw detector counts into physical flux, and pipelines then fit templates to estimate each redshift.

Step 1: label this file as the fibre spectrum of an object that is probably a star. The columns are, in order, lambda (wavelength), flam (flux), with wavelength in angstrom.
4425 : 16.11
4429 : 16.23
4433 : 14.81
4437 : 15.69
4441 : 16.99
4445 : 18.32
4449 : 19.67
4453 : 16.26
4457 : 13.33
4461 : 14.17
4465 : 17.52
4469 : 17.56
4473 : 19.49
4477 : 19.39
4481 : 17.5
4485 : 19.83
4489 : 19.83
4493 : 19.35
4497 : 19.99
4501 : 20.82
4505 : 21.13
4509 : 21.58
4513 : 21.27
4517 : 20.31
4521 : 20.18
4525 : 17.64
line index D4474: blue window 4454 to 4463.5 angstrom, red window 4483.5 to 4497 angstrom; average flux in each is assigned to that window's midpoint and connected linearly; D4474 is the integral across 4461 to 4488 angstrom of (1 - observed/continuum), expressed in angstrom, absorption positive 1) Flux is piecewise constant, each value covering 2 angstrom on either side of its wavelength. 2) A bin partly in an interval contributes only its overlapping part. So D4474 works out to -2.1 angstrom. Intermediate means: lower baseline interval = 14.2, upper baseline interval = 19.7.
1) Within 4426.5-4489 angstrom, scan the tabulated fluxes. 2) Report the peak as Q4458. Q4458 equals 19.83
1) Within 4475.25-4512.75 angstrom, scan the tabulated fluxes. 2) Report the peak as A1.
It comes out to 21.58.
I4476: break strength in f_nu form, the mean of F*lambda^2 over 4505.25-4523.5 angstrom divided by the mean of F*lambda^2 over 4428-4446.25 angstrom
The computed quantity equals 1.3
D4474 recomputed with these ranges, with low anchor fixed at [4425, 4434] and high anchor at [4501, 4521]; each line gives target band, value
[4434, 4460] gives 0.44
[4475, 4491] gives 0.02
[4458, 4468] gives 1.19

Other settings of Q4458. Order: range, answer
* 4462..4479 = 19.49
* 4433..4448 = 18.32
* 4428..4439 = 16.23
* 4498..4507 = 21.13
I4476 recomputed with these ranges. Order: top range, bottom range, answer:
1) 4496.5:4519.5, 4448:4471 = 1.31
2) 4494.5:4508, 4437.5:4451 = 1.18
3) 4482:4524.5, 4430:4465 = 1.28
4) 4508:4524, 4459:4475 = 1.22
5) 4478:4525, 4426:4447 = 1.26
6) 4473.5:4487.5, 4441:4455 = 1.08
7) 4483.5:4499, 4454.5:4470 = 1.29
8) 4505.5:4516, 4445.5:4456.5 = 1.26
